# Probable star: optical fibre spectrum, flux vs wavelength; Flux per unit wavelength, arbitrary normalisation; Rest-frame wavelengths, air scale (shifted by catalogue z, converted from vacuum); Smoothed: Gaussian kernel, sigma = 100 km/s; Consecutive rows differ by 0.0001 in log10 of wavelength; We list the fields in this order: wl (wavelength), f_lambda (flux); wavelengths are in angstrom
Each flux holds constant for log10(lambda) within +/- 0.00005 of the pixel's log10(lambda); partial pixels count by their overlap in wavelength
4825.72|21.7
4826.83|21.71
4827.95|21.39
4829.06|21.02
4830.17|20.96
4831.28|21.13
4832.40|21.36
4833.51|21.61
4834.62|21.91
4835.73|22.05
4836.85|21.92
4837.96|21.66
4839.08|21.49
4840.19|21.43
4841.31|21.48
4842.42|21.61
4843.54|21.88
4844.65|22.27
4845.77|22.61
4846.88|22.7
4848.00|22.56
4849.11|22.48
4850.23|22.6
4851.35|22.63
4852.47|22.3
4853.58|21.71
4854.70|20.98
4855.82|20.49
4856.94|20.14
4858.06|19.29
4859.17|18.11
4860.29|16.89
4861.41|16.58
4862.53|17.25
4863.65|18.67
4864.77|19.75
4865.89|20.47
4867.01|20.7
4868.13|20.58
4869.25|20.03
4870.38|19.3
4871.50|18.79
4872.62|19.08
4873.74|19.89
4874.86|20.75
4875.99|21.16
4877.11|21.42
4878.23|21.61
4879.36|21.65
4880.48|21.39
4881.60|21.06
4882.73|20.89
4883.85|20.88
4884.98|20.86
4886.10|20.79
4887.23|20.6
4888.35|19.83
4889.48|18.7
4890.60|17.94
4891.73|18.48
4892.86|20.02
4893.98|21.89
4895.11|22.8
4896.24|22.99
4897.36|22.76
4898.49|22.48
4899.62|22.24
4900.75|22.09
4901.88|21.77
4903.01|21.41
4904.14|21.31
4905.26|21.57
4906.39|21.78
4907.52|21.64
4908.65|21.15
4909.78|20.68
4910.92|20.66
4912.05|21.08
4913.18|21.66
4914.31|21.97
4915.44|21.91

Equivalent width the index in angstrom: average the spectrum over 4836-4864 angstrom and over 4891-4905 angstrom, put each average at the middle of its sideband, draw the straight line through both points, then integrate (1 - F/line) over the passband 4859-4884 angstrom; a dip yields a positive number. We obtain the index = 1.6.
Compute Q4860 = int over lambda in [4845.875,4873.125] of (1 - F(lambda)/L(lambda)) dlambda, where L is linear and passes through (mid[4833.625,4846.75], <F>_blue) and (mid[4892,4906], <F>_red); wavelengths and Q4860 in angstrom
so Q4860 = 2.1 angstrom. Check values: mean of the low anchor 21.9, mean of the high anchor 21.9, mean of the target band 20.2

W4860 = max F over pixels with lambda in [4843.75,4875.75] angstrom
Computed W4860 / 22.7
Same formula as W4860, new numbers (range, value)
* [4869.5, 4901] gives 22.99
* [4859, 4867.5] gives 20.7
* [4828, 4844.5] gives 22.05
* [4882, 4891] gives 20.89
